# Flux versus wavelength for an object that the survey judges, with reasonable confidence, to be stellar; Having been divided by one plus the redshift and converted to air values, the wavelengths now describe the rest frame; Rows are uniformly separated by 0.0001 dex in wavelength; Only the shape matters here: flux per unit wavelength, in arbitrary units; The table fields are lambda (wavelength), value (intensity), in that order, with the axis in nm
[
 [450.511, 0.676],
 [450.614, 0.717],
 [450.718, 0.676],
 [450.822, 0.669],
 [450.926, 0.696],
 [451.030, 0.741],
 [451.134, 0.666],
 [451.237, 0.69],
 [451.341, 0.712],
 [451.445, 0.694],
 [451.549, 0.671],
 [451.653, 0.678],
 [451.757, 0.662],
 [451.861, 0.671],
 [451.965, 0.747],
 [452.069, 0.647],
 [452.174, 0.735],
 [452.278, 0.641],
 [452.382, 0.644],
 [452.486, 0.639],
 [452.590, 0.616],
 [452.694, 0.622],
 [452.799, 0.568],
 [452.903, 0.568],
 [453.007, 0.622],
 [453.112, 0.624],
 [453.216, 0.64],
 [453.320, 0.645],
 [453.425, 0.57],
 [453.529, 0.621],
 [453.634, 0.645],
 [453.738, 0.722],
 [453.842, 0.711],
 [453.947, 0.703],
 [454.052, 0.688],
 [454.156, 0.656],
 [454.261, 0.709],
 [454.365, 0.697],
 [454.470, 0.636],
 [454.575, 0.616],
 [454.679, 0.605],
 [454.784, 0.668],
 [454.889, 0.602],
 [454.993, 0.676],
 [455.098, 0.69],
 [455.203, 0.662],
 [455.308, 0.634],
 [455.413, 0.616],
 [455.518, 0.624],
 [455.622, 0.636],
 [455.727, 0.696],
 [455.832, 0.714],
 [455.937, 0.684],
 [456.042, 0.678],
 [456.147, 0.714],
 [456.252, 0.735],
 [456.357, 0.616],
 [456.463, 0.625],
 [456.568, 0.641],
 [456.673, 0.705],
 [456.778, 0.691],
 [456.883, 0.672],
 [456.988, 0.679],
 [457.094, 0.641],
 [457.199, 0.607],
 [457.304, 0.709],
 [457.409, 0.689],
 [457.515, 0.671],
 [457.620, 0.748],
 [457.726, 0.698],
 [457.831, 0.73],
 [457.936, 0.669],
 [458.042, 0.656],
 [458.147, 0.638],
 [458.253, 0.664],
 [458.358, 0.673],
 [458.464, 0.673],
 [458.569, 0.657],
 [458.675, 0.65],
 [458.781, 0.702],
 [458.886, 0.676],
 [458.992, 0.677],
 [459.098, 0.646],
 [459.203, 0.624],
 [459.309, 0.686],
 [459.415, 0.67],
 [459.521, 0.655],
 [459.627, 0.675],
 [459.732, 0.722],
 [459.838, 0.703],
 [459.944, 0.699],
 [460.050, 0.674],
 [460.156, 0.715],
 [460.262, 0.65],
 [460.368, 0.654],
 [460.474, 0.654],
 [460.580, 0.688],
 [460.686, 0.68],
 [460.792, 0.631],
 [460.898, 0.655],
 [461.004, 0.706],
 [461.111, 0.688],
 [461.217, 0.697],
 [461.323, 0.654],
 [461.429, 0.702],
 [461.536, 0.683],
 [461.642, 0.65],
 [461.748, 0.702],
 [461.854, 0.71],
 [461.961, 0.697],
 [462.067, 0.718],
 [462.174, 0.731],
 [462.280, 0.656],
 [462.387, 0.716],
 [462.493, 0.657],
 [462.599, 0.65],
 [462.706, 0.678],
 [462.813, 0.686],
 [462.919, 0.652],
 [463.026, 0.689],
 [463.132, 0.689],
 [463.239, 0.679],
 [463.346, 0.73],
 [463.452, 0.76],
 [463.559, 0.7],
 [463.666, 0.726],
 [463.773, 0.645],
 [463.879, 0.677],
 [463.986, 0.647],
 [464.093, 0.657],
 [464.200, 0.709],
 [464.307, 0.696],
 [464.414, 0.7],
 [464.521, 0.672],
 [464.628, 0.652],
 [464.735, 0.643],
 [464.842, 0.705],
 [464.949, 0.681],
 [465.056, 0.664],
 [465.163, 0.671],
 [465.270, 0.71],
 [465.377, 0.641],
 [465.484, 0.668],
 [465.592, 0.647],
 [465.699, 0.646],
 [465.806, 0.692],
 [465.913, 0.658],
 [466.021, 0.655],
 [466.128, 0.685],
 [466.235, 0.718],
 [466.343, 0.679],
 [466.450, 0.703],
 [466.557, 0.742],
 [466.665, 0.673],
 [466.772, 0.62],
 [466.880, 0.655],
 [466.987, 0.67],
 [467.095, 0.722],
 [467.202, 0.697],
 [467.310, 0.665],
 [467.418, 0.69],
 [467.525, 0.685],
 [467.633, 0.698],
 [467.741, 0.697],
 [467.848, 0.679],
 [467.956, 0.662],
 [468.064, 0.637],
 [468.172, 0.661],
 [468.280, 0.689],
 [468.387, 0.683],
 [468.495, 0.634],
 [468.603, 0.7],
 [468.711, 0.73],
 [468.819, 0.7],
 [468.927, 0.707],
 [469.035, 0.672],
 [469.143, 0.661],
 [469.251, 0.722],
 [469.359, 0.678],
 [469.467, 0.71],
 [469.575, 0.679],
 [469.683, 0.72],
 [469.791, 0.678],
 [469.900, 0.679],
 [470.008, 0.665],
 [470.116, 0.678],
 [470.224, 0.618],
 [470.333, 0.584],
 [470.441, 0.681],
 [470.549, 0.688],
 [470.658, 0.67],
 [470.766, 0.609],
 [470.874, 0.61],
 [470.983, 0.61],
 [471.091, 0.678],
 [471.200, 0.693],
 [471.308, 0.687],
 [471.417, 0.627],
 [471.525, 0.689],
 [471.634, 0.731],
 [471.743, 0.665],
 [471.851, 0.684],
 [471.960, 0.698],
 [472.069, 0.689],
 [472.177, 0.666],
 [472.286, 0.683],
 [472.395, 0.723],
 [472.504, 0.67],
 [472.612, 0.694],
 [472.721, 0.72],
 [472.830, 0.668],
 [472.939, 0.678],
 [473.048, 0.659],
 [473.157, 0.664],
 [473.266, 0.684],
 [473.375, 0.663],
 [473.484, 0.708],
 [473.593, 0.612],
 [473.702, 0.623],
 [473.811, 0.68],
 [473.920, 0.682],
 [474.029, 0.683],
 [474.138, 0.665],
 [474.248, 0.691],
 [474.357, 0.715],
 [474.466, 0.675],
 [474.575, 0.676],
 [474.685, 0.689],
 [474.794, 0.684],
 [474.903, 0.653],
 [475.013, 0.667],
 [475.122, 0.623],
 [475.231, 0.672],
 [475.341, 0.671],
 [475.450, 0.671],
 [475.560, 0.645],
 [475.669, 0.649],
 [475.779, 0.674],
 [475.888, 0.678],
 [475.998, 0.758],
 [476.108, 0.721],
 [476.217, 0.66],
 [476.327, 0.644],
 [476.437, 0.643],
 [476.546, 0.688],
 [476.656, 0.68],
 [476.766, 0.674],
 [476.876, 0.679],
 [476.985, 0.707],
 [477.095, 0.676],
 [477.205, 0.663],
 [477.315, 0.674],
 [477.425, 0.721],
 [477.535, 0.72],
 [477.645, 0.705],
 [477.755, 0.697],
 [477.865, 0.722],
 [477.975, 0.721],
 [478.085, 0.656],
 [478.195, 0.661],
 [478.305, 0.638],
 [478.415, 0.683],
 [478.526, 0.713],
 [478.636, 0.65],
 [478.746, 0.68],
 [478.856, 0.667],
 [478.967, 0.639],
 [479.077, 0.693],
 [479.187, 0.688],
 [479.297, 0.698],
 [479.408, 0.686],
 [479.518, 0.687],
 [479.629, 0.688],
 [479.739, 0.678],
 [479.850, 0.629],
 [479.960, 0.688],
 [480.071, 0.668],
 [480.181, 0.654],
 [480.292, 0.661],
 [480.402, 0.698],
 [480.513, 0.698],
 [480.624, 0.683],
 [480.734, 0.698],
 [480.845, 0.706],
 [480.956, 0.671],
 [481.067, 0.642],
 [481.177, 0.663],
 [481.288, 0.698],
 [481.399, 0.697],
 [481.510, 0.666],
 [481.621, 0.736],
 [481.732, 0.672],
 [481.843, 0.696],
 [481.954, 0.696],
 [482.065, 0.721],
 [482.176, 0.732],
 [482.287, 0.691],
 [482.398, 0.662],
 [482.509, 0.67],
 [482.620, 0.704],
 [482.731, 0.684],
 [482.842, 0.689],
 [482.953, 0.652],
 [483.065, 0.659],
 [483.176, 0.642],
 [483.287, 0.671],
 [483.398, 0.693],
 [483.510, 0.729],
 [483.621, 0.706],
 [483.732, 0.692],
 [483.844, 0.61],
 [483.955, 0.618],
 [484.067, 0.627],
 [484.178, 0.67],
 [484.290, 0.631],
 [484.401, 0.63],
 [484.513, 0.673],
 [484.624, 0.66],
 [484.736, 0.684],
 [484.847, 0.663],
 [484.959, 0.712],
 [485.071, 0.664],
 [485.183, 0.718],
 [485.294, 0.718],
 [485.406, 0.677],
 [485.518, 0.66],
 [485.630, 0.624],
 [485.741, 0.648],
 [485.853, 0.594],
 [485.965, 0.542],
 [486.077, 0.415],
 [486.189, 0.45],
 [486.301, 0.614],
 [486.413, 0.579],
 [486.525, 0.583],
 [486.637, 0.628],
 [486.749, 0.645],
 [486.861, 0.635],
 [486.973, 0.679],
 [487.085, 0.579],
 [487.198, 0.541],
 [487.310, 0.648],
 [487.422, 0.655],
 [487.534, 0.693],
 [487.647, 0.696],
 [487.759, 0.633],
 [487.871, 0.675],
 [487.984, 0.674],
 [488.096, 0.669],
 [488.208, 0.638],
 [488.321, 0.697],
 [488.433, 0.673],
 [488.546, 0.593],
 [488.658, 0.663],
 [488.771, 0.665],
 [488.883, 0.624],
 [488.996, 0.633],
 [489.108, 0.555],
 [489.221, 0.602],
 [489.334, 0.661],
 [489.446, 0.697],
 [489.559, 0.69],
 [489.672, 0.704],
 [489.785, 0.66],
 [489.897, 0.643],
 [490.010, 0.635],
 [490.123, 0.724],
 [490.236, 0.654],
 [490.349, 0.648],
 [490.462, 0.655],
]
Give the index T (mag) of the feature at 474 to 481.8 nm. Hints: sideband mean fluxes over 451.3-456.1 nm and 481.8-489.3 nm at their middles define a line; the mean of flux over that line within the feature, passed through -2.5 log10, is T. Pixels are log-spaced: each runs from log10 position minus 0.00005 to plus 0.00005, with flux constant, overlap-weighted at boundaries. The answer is -0.05 mag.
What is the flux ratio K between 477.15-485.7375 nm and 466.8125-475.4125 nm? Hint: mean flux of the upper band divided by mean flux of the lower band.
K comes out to 1.0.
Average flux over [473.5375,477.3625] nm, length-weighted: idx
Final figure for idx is 0.673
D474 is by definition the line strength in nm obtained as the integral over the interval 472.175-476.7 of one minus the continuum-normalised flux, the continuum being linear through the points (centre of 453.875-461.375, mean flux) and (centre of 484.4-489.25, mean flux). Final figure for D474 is -0.18 nm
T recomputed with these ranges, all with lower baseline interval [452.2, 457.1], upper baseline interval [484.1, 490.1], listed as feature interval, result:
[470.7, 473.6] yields -0.04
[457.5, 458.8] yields -0.04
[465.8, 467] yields -0.05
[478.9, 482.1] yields -0.06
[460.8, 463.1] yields -0.05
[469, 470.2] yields -0.06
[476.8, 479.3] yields -0.07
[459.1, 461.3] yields -0.04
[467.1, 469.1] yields -0.06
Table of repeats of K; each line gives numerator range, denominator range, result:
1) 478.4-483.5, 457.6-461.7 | 1.01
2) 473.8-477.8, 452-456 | 1.05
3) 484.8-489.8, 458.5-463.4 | 0.94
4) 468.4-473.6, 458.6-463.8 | 0.99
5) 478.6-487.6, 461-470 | 0.97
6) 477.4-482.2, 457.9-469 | 1.01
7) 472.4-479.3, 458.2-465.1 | 1.00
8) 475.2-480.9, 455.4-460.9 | 1.01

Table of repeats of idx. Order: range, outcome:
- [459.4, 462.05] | 0.681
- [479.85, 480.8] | 0.679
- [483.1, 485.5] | 0.671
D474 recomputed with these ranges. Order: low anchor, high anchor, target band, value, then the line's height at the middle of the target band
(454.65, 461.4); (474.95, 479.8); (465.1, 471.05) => 0.011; 0.675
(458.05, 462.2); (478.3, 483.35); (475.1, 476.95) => 0.017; 0.68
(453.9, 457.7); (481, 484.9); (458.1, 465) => -0.108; 0.669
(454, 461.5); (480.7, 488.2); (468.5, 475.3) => -0.124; 0.663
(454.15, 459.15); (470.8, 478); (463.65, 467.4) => -0.020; 0.673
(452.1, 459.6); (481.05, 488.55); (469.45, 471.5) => -0.010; 0.658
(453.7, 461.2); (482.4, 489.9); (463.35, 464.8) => -0.042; 0.666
